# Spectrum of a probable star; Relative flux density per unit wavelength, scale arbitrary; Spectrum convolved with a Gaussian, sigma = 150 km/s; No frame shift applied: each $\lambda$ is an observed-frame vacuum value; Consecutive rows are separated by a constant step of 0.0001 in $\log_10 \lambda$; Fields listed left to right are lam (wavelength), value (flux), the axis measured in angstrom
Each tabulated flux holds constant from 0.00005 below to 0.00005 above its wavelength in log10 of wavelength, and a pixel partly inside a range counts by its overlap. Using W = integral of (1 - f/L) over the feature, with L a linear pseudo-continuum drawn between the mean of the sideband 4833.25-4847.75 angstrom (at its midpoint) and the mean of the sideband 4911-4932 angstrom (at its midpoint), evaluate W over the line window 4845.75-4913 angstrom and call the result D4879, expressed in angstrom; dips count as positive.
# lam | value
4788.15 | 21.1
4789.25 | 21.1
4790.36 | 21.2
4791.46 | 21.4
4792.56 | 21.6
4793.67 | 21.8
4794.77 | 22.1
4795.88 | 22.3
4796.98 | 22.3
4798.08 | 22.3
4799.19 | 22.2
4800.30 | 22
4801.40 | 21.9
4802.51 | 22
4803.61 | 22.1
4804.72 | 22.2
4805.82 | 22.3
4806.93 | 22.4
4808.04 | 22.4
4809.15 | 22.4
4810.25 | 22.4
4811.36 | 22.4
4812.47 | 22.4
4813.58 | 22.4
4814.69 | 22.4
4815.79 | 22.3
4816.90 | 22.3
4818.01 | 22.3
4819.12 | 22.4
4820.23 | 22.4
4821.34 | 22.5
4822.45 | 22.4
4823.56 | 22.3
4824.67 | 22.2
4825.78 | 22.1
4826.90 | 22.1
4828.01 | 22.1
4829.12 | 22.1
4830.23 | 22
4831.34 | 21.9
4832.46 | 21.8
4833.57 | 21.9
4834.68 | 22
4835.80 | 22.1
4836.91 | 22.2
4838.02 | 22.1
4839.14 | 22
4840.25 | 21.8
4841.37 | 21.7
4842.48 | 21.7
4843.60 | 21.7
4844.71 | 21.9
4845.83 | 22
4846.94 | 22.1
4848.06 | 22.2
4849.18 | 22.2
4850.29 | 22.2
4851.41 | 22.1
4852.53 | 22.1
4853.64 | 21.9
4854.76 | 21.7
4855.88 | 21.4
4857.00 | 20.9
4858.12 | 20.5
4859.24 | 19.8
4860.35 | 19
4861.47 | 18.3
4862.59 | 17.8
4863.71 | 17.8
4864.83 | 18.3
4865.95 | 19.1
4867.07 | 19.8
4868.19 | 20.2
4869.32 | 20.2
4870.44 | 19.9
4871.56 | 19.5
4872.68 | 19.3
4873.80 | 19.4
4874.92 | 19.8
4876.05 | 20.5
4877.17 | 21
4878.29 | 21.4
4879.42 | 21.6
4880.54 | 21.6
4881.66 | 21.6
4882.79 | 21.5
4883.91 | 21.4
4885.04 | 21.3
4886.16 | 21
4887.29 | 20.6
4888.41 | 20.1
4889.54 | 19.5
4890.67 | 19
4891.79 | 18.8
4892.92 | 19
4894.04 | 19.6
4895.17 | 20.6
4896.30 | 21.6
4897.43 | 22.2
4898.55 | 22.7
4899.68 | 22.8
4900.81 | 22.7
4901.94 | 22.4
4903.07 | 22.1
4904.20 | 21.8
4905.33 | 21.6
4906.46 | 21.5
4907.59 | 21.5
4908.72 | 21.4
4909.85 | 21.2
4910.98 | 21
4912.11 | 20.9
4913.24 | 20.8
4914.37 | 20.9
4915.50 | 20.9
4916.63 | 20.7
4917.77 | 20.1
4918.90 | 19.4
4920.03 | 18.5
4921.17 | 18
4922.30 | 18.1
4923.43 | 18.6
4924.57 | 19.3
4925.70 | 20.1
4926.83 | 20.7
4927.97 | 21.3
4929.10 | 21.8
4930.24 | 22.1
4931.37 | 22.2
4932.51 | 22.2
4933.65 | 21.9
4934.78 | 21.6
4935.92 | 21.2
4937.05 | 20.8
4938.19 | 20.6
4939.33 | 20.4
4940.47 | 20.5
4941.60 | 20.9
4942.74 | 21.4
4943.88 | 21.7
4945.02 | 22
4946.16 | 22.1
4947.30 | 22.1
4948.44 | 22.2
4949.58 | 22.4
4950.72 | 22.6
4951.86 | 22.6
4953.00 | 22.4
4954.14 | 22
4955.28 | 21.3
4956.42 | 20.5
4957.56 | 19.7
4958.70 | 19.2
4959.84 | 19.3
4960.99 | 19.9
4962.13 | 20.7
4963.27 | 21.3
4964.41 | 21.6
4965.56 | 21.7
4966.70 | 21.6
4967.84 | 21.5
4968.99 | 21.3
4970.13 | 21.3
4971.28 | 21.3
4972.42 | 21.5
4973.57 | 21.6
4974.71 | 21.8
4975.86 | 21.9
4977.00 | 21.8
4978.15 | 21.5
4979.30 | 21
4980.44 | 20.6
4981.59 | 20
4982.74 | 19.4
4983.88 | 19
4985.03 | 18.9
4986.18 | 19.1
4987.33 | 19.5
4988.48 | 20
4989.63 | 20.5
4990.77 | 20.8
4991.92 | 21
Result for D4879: 1.1 angstrom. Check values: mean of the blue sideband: 21.9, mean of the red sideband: 20.3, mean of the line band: 20.8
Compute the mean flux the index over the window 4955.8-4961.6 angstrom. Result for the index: 19.7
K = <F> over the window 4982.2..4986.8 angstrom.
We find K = 19.1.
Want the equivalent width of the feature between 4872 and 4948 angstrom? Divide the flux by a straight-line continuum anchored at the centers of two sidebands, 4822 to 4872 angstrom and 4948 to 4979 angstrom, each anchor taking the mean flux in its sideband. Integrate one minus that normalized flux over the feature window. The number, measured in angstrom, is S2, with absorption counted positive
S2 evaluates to 1.4 angstrom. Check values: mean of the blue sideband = 21.2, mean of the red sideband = 21.3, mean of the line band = 20.9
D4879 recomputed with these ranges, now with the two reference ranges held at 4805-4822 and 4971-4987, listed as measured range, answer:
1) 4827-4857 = 0.2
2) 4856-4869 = 1.5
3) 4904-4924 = 0.9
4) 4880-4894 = 0.8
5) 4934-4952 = -0.5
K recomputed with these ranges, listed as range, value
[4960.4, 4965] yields 20.8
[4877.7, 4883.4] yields 21.5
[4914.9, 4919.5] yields 20.3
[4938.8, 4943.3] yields 20.8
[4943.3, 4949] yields 22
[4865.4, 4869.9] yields 19.8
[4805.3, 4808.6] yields 22.3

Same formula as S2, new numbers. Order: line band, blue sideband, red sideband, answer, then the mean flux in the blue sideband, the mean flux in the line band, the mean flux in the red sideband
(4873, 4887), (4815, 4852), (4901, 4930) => 0.2 angstrom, 22.1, 21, 20.6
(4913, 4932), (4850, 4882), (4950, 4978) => 0.6 angstrom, 20.3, 20.2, 21.3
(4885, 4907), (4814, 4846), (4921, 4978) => 0.5 angstrom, 22.1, 21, 21.2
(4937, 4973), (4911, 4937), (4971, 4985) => -0.9 angstrom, 20.5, 21.3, 20.9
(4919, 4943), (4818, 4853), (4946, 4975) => 1.1 angstrom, 22.1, 20.6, 21.4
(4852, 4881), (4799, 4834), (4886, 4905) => 1.8 angstrom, 22.2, 20.1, 21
